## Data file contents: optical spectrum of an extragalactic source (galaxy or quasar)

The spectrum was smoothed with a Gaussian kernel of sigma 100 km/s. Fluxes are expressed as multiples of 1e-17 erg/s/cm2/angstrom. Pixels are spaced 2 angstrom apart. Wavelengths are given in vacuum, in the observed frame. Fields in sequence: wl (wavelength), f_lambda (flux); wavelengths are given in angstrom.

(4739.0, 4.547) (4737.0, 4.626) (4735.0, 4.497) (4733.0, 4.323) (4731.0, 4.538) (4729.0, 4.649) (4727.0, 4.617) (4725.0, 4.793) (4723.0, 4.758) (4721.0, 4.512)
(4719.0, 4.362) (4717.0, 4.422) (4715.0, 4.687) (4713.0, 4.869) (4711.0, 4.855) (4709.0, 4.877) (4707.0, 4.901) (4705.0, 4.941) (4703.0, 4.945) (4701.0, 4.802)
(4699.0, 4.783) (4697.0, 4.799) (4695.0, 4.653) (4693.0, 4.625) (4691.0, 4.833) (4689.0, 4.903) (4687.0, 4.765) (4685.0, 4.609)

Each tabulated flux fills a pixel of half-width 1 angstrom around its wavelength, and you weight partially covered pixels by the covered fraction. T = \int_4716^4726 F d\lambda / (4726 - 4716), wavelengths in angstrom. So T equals 4.57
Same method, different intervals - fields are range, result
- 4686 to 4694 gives 4.78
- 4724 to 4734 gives 4.58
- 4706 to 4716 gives 4.84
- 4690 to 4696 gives 4.7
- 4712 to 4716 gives 4.78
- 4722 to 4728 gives 4.72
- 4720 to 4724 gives 4.63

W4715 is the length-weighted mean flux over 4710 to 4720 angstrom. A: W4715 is 4.64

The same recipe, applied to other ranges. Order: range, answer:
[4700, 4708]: 4.9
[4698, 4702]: 4.79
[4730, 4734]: 4.43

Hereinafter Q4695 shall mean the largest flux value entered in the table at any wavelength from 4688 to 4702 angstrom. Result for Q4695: 4.903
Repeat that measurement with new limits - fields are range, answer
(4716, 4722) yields 4.512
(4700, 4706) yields 4.945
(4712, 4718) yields 4.869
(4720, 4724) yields 4.758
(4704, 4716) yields 4.941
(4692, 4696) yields 4.653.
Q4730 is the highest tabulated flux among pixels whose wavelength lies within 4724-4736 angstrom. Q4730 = 4.793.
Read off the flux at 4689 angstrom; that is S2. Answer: 4.903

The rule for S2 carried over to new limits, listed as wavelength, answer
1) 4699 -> 4.783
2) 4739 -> 4.547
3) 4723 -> 4.758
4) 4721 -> 4.512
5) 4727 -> 4.617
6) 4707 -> 4.901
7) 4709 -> 4.877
